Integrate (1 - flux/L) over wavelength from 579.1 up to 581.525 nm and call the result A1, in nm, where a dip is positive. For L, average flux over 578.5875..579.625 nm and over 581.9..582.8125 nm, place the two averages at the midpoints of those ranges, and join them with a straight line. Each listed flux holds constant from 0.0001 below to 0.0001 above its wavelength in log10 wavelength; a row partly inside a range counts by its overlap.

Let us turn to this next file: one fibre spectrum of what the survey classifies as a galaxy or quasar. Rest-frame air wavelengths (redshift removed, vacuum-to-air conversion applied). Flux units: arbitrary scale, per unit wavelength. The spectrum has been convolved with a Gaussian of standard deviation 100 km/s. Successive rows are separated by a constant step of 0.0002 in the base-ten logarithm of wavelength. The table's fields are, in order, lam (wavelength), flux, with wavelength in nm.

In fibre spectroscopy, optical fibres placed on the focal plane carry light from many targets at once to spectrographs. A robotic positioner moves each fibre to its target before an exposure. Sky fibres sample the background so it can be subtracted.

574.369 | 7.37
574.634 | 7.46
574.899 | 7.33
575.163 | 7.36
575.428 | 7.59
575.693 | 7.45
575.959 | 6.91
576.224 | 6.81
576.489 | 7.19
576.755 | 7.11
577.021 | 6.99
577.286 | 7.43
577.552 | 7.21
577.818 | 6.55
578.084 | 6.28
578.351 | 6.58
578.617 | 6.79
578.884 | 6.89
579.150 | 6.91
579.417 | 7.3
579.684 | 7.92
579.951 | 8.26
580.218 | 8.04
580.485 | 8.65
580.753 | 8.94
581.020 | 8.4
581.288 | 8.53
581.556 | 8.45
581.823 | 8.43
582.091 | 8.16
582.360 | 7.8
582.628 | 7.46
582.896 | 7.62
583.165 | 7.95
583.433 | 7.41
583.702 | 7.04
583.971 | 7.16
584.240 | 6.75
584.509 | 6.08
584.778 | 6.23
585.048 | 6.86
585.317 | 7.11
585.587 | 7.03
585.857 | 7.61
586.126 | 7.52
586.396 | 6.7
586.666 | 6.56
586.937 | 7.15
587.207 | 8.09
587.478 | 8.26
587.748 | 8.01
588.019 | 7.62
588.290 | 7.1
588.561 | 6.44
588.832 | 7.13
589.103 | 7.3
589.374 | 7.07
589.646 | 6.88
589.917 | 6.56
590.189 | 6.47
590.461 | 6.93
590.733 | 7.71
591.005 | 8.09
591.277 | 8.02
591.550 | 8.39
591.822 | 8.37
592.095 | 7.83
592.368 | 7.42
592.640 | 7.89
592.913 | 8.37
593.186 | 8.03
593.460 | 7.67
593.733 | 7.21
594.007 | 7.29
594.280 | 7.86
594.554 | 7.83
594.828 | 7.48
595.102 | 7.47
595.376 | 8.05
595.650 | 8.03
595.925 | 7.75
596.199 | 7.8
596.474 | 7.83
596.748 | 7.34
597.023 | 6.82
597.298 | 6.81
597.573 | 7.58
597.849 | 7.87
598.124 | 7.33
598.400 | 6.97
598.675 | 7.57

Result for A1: -0.27 nm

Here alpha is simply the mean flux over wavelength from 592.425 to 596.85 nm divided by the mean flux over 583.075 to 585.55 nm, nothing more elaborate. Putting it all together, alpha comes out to 1.12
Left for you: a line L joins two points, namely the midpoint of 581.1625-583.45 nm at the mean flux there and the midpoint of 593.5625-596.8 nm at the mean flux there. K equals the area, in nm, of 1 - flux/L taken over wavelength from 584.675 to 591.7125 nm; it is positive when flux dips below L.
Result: 0.52 nm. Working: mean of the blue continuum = 8.01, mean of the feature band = 7.27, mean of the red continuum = 7.67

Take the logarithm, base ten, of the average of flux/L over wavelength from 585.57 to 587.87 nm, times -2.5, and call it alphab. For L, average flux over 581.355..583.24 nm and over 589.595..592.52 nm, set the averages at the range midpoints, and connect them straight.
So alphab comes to 0.04 mag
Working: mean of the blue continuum 8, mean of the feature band 7.46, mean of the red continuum 7.54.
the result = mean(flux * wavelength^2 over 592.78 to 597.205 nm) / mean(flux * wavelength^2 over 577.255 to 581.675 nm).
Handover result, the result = 1.1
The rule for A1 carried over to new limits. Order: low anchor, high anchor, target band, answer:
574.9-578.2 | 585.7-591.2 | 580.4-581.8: -0.28 nm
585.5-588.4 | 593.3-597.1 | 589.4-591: 0.10 nm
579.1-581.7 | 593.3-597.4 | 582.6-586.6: 0.46 nm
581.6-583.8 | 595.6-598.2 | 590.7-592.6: -0.10 nm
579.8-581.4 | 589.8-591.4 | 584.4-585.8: 0.21 nm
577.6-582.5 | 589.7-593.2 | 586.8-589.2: 0.07 nm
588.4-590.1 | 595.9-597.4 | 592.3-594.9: -0.20 nm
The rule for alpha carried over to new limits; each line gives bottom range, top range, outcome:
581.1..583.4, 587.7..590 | 0.88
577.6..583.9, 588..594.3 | 0.98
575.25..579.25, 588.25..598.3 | 1.08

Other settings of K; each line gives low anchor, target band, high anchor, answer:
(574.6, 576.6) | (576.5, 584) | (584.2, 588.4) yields -0.37 nm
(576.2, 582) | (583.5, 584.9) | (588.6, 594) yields 0.16 nm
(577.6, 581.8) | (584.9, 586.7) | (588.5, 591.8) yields 0.09 nm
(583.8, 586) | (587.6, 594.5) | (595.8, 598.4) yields -0.35 nm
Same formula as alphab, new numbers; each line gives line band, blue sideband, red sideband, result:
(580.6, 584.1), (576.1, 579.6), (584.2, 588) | -0.13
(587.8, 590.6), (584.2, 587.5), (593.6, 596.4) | 0.04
